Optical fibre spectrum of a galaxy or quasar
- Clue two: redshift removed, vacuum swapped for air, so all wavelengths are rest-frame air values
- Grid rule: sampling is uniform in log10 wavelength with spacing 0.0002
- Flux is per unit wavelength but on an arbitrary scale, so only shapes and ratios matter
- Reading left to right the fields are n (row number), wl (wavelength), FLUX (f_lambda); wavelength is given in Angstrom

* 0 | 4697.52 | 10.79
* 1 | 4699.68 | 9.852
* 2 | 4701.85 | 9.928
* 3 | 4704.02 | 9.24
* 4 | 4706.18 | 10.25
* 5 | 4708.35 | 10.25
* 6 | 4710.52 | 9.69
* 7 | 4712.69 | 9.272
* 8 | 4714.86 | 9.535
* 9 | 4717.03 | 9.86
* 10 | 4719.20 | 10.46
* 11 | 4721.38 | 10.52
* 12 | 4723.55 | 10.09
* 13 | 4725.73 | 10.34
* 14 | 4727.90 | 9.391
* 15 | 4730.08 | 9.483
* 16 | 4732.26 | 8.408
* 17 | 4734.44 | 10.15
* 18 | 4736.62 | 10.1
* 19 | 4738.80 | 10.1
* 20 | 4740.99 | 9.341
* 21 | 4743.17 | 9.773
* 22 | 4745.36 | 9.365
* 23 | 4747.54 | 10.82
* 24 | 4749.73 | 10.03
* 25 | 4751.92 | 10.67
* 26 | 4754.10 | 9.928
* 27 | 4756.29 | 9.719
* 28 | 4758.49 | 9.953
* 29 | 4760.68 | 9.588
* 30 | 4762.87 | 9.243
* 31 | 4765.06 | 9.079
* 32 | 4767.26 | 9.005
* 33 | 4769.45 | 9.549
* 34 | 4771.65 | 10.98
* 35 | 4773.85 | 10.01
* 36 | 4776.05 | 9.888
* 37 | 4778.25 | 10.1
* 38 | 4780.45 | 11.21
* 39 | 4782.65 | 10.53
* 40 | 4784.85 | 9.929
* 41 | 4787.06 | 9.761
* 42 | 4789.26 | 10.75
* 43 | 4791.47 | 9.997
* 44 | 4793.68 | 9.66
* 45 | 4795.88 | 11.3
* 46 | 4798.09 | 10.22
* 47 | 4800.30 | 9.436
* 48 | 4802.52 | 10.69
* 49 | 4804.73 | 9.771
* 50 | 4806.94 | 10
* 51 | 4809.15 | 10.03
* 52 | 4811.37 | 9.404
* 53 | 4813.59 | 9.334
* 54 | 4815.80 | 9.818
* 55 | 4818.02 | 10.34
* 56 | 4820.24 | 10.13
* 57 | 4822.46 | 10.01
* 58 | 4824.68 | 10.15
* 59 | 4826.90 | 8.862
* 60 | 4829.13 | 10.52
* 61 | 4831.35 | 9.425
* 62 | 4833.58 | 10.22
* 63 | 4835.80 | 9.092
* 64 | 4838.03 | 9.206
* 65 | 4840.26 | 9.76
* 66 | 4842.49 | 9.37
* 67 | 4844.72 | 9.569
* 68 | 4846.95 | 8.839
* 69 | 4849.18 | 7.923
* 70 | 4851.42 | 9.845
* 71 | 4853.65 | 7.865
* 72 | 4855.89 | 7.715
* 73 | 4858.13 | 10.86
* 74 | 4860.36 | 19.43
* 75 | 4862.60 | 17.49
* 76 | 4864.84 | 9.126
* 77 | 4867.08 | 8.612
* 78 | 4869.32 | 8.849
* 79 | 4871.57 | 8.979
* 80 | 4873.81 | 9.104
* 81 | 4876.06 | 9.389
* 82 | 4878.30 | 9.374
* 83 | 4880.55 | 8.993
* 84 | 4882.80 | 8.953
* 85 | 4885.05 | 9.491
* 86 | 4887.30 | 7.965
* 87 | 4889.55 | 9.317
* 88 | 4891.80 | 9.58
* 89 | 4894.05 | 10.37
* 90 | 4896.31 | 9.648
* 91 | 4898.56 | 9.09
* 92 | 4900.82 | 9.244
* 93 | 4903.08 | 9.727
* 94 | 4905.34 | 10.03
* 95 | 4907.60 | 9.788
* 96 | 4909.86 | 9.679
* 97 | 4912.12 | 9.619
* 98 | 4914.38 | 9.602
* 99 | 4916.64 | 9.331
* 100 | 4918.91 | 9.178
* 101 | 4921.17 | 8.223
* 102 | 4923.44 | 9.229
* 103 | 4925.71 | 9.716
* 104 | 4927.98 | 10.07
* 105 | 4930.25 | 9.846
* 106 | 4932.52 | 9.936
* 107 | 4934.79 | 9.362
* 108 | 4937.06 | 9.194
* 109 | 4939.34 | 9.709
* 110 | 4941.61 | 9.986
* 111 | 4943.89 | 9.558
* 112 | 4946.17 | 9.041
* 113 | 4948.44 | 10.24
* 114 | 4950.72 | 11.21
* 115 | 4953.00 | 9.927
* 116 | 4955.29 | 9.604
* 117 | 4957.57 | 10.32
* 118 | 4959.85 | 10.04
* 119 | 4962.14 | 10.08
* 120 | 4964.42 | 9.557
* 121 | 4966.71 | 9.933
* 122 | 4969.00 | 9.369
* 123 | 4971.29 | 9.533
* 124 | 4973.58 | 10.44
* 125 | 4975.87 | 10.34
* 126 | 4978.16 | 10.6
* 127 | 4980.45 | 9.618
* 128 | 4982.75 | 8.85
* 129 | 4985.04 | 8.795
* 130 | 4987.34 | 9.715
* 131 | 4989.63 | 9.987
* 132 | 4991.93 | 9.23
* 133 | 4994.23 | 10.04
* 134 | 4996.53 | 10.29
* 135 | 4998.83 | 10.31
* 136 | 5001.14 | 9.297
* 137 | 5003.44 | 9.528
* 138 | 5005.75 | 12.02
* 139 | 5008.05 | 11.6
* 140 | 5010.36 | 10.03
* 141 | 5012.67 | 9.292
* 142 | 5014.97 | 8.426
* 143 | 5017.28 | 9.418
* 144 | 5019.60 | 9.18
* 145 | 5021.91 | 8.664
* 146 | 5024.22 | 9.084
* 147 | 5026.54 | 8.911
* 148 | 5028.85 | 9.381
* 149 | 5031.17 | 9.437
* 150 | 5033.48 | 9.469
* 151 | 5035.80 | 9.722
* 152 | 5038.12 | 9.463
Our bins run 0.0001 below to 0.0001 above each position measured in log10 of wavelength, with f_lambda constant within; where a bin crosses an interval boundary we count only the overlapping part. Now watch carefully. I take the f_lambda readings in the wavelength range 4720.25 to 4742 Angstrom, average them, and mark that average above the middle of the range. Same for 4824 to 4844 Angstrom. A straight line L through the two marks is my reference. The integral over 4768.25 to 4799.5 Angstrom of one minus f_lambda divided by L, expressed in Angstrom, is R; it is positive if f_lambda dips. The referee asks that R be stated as -1.8 Angstrom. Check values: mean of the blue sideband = 9.79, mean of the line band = 10.3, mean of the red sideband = 9.61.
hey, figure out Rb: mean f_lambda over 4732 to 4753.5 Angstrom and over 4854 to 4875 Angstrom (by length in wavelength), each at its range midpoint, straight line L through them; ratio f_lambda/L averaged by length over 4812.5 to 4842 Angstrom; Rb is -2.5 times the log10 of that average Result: 0.10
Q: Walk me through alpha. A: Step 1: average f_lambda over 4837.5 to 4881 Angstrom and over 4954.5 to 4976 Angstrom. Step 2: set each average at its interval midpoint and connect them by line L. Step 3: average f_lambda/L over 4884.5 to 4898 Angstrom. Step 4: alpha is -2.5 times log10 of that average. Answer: 0.07 mag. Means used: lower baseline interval 10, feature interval 9.38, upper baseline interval 9.91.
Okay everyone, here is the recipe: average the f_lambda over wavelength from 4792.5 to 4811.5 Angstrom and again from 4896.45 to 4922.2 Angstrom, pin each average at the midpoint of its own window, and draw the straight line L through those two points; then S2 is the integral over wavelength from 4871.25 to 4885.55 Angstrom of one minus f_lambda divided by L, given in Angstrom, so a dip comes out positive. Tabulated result 0.6 Angstrom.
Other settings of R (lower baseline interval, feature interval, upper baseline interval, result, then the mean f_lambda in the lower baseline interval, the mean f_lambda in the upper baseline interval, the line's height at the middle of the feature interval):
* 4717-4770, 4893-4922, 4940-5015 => 1.1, 9.8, 9.93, 9.89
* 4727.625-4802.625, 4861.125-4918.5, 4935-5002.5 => 0.9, 9.94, 9.81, 9.86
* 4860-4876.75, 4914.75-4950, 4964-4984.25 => 2.6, 11.1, 9.79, 10.3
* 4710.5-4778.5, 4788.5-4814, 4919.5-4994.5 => -0.7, 9.83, 9.73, 9.8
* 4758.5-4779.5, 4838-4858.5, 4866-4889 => 0.4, 9.74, 8.98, 9.18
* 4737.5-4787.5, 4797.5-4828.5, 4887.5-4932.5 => -0.2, 9.94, 9.52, 9.8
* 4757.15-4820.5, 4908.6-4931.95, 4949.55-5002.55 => 1.0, 9.99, 9.87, 9.91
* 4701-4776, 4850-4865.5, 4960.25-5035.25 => -3.2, 9.83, 9.7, 9.77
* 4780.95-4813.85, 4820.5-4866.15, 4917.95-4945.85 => -1.7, 10.1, 9.49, 9.89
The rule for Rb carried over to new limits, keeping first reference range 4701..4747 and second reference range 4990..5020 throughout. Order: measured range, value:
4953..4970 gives 0.01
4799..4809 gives -0.02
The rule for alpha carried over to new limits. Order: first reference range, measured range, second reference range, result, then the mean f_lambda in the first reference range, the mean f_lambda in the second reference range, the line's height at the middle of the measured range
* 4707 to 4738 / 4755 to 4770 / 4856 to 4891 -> 0.06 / 9.83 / 10.3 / 9.96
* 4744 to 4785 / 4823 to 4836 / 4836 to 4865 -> 0.07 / 9.98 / 10.5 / 10.4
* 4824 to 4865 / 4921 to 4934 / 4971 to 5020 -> 0.05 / 10.3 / 9.86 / 10.1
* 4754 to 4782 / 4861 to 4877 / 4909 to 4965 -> -0.08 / 9.87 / 9.69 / 9.77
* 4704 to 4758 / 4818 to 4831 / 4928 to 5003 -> -0.01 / 9.88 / 9.81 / 9.86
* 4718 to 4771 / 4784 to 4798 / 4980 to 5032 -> -0.05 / 9.81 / 9.61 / 9.77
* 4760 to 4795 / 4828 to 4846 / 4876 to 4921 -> 0.01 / 9.97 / 9.4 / 9.69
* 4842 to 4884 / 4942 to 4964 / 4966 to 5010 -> 0.00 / 10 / 9.98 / 9.99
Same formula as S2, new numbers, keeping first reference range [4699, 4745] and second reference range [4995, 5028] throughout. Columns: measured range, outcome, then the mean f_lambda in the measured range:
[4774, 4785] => -0.6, 10.3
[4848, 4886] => -1.4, 10.1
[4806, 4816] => 0.1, 9.71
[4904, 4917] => 0.1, 9.7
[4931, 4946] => 0.2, 9.59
